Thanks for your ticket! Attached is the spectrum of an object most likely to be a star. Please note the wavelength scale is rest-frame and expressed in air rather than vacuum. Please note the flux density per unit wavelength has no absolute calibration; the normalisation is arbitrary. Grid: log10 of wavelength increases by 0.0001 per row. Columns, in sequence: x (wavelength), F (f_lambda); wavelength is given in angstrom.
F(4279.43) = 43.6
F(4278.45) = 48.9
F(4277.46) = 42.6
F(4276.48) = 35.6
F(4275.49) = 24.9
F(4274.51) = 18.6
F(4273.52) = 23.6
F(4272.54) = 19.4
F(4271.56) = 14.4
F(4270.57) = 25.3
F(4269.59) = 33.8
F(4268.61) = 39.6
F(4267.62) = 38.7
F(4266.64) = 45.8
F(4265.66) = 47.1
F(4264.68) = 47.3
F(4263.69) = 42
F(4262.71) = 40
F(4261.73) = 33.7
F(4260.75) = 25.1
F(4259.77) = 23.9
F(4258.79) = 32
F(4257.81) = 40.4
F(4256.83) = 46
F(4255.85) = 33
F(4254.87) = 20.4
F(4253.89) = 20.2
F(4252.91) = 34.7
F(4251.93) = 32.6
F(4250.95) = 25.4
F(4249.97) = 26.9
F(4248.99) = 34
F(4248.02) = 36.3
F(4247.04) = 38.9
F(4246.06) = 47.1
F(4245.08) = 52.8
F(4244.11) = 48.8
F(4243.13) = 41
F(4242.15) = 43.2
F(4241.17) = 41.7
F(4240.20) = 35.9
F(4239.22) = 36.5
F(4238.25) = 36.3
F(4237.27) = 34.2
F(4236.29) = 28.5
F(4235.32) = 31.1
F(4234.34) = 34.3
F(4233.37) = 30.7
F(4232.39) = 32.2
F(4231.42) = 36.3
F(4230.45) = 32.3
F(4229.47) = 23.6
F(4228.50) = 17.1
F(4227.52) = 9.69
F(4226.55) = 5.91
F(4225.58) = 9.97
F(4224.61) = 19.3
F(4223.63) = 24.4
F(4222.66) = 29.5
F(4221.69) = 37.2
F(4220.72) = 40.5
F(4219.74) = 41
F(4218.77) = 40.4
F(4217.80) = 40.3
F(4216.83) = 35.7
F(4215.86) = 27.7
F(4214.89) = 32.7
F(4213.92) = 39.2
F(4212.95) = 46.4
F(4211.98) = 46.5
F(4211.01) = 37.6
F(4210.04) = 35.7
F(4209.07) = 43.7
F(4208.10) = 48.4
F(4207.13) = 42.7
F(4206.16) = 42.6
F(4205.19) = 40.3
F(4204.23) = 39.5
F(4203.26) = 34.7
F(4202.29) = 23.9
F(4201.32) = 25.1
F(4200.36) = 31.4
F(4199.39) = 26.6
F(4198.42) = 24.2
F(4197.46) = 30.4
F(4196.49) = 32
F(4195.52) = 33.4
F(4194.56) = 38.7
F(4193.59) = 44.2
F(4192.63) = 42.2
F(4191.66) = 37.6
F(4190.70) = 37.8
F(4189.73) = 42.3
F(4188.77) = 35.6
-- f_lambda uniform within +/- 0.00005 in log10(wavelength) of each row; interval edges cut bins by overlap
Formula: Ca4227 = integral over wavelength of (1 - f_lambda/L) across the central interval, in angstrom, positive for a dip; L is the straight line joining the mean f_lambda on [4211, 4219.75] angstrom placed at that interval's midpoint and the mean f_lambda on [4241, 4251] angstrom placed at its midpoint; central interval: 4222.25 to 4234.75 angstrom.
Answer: 5.1 angstrom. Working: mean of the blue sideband 38.7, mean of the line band 23.4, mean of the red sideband 40.2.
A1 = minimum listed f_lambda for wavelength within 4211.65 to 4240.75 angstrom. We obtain 5.91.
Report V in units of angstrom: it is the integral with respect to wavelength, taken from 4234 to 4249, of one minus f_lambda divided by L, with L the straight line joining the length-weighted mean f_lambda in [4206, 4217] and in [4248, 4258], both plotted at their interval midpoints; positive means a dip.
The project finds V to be -2.4 angstrom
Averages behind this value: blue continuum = 39.9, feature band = 39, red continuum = 31.4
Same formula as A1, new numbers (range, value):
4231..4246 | 28.5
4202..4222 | 23.9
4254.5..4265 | 20.4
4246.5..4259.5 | 20.2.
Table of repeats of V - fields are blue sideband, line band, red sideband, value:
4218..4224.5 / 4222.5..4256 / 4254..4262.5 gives 2.1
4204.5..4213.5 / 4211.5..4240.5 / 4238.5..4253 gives 6.8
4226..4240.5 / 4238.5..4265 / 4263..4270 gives -0.6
